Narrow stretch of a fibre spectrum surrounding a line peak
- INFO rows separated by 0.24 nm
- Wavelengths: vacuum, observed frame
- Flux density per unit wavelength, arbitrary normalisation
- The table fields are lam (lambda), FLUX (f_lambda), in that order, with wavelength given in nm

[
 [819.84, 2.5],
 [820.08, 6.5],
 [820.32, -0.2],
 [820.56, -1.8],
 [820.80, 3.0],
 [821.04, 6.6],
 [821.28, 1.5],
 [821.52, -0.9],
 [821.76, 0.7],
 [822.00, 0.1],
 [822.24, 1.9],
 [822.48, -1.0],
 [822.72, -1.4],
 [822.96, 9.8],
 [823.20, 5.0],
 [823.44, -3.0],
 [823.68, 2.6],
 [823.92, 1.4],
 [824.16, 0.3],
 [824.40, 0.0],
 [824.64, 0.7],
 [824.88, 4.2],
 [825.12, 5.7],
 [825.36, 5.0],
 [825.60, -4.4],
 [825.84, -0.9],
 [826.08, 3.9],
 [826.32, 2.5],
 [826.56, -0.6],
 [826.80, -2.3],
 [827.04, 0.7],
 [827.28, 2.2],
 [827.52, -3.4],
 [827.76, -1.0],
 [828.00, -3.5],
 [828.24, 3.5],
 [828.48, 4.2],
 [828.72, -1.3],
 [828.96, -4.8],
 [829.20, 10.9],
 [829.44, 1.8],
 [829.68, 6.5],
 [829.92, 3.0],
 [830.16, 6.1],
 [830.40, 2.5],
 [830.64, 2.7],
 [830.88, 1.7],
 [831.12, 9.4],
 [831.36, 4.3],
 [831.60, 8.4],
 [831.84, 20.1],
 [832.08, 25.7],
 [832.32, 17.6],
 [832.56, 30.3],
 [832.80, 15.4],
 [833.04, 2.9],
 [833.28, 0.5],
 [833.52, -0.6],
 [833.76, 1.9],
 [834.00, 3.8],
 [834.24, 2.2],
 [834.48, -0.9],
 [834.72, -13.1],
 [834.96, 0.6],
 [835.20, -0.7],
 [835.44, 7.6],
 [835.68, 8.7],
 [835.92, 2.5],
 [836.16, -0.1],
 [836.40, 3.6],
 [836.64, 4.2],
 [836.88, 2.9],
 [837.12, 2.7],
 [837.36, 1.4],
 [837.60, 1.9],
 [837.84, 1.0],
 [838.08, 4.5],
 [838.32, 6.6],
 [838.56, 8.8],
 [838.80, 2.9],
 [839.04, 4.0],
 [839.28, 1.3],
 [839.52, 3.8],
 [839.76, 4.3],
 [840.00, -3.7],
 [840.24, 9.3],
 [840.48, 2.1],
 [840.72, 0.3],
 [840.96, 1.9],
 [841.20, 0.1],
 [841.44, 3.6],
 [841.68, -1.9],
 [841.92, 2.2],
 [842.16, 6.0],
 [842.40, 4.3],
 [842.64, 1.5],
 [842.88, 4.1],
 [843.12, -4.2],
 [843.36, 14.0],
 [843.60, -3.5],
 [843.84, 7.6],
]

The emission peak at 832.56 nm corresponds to [O II] 3727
